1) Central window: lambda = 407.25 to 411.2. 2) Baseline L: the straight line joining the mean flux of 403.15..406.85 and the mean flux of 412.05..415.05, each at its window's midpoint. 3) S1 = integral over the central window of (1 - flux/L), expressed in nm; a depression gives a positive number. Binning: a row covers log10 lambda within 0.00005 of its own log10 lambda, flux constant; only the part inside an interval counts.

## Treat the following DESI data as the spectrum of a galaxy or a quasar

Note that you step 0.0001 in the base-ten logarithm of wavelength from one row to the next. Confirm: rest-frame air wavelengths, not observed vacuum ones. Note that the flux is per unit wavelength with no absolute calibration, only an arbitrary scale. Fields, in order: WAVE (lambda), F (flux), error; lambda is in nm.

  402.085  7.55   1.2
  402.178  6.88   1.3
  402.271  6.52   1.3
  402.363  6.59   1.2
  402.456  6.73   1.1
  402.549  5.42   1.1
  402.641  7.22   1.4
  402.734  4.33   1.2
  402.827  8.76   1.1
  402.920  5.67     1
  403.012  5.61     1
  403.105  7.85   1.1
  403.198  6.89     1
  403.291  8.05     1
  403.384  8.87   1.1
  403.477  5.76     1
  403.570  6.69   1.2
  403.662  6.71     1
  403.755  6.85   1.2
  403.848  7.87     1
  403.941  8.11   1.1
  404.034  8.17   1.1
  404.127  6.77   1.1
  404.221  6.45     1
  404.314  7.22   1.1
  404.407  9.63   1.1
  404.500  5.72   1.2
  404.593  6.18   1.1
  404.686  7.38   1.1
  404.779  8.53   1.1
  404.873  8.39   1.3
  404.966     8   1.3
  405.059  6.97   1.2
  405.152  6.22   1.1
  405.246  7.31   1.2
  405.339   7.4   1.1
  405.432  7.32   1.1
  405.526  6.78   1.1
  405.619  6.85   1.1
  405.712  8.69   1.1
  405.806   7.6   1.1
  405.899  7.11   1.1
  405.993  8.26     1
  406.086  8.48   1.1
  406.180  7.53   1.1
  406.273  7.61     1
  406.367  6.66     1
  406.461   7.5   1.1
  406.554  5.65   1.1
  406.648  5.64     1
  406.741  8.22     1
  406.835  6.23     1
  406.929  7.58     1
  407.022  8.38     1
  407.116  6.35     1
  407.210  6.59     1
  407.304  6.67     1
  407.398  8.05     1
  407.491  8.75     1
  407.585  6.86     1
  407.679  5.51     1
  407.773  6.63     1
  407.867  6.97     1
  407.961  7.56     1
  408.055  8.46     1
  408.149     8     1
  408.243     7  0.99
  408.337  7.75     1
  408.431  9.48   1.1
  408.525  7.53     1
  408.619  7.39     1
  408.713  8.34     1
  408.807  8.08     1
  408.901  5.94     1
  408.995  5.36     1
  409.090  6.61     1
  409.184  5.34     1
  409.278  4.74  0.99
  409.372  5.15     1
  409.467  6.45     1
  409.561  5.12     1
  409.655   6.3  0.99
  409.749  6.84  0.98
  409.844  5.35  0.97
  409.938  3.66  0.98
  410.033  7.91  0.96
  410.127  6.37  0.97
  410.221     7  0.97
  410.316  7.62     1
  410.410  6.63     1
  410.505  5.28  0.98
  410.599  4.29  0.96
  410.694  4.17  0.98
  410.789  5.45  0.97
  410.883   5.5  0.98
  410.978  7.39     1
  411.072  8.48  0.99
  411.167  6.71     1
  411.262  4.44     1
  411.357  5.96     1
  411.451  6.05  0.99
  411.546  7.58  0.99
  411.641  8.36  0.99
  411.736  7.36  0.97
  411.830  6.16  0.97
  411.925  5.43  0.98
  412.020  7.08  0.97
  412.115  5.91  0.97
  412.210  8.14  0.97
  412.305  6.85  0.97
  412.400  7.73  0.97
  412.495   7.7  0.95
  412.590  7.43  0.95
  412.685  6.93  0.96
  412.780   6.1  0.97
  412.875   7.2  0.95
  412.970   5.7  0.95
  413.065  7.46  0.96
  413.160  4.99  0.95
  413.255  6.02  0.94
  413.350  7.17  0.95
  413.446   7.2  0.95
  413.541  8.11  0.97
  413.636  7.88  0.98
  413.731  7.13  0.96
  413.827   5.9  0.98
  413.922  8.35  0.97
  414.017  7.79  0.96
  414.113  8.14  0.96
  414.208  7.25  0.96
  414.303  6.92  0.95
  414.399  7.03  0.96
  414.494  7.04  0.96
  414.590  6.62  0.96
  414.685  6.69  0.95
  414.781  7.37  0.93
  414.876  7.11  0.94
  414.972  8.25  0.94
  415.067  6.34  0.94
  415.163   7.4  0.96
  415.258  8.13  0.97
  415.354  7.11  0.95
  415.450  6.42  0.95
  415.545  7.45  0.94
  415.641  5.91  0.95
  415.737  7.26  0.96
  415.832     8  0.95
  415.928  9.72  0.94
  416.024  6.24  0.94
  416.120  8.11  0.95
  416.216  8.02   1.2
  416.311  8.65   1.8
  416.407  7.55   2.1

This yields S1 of 0.315 nm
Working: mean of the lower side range 7.32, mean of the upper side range 7.09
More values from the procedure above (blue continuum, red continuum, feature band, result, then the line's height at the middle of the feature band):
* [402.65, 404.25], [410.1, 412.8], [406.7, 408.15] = -0.10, 6.8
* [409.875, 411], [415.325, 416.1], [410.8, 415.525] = -0.26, 6.62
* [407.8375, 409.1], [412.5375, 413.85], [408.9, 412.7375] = 0.44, 7.16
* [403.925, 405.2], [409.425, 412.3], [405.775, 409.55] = -0.12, 6.86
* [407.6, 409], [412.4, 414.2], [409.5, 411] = 0.28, 7.27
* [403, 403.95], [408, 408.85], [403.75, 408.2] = 0.16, 7.62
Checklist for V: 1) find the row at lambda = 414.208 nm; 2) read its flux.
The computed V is 7.25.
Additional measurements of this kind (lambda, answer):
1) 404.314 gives 7.22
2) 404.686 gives 7.38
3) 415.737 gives 7.26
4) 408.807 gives 8.08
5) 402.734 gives 4.33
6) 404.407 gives 9.63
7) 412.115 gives 5.91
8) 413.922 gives 8.35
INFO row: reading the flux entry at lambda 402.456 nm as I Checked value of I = 6.73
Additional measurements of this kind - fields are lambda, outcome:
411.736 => 7.36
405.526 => 6.78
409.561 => 5.12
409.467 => 6.45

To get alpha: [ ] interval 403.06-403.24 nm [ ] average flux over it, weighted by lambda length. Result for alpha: 7.37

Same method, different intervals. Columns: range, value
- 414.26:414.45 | 6.97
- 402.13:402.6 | 6.44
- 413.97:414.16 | 7.94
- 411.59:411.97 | 6.85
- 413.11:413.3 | 5.53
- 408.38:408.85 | 8.17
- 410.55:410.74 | 4.24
